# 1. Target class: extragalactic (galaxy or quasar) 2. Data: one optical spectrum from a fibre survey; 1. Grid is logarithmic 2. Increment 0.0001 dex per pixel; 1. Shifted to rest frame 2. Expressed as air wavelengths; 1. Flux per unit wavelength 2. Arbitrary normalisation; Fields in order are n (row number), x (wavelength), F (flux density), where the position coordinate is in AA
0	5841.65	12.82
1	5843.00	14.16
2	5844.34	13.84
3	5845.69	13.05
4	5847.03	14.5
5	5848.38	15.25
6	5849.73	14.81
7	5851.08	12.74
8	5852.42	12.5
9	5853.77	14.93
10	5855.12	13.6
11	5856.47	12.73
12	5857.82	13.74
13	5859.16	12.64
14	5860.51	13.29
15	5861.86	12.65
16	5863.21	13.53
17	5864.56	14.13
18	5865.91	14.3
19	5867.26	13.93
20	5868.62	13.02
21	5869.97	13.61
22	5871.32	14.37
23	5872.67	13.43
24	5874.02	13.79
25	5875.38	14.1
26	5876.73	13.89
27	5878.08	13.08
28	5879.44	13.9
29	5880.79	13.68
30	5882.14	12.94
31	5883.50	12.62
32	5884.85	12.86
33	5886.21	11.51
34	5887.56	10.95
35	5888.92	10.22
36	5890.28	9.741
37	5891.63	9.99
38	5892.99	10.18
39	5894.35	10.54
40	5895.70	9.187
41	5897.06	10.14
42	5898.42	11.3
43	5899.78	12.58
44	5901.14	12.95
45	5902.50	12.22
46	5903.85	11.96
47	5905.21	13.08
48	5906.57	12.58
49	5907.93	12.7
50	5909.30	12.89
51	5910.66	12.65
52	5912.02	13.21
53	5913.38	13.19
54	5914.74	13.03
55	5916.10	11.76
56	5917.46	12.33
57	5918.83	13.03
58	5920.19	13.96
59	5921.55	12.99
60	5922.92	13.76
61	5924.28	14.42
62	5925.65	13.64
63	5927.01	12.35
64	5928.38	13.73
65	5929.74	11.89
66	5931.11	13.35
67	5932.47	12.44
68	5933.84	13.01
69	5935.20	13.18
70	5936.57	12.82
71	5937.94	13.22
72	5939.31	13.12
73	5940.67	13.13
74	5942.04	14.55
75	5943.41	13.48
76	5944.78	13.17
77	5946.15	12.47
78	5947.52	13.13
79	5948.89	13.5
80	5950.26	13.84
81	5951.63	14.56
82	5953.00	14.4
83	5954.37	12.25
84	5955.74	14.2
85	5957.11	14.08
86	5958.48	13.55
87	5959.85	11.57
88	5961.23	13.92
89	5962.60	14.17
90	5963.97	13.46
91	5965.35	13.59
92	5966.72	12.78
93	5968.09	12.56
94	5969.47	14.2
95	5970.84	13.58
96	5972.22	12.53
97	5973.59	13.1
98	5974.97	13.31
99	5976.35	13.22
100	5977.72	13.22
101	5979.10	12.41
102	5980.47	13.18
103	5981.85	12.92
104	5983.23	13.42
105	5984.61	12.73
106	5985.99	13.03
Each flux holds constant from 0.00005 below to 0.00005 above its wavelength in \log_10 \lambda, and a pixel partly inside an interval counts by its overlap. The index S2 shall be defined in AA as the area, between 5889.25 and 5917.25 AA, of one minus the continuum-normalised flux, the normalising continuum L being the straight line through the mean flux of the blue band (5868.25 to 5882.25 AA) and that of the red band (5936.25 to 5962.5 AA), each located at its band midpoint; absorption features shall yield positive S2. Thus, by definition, 3.7 AA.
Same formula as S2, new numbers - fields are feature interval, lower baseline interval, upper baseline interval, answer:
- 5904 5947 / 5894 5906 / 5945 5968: -2.2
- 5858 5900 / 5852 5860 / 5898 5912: 1.7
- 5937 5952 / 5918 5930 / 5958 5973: -0.2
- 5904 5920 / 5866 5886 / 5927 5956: 0.7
